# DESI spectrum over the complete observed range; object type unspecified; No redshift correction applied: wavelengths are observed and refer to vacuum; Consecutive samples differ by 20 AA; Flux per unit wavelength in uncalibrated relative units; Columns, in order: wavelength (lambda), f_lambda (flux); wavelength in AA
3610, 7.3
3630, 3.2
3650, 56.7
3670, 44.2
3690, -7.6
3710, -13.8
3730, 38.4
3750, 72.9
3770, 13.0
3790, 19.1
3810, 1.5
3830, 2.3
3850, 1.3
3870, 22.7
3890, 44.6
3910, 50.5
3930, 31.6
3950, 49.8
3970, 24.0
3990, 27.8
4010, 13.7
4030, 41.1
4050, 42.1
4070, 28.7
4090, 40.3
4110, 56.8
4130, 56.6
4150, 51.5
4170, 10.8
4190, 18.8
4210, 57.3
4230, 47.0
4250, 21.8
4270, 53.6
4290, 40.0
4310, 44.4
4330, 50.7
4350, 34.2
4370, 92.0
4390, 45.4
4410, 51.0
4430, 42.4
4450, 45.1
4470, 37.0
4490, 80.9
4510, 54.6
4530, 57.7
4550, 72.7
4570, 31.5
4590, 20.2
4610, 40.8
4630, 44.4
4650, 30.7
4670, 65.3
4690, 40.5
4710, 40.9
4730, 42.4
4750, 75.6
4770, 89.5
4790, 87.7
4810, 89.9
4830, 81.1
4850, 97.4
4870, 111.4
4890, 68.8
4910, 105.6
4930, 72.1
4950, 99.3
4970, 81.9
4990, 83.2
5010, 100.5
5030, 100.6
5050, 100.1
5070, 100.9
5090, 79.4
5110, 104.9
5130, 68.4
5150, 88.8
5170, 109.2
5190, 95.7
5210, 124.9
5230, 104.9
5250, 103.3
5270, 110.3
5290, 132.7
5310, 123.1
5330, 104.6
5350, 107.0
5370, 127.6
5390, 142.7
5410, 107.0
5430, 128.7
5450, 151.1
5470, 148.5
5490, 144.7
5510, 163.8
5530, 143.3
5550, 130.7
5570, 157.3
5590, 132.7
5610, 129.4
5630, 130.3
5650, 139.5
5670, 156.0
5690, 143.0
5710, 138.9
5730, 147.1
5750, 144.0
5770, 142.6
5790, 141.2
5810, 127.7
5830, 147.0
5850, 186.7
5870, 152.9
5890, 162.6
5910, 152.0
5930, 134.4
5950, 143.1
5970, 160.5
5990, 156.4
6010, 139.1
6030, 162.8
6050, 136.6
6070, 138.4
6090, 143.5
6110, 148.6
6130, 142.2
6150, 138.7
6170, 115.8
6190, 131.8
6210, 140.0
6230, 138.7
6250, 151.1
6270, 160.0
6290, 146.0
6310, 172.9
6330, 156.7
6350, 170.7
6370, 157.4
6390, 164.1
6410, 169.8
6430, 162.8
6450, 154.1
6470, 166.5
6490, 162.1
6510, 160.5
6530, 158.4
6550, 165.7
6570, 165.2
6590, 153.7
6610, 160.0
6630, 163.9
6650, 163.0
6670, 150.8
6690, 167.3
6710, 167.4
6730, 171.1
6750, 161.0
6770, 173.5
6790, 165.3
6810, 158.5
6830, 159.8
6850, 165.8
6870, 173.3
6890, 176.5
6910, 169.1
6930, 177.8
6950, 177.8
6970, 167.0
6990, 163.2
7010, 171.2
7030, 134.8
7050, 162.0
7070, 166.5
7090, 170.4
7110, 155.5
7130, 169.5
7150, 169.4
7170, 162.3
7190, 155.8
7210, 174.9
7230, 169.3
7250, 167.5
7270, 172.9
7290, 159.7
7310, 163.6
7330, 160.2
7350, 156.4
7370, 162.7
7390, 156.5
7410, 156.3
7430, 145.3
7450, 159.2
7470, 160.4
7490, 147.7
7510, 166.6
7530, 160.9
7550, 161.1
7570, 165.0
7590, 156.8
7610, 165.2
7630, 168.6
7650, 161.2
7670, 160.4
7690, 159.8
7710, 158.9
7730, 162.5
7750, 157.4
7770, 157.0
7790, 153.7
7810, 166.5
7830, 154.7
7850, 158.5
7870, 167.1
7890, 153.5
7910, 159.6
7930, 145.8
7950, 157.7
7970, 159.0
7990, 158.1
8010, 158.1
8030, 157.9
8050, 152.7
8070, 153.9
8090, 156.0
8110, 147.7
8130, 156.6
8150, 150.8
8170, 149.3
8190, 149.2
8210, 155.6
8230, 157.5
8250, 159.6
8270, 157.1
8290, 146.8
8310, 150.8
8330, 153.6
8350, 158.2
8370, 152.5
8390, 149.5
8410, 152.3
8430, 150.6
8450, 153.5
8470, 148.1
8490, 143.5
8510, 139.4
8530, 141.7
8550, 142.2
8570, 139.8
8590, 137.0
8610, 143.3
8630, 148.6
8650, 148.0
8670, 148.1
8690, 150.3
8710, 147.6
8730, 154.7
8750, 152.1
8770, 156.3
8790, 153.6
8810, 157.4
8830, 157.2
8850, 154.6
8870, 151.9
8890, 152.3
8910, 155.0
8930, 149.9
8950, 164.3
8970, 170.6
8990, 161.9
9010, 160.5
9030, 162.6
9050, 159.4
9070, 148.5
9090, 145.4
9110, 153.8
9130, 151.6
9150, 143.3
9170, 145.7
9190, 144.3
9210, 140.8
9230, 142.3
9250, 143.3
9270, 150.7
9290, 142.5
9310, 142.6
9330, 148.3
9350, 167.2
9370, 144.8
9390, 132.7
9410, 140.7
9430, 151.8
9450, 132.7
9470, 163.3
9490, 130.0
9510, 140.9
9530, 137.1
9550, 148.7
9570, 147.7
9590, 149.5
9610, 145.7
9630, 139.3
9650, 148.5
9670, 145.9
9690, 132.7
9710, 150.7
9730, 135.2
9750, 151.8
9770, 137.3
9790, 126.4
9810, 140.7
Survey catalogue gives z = 0.194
